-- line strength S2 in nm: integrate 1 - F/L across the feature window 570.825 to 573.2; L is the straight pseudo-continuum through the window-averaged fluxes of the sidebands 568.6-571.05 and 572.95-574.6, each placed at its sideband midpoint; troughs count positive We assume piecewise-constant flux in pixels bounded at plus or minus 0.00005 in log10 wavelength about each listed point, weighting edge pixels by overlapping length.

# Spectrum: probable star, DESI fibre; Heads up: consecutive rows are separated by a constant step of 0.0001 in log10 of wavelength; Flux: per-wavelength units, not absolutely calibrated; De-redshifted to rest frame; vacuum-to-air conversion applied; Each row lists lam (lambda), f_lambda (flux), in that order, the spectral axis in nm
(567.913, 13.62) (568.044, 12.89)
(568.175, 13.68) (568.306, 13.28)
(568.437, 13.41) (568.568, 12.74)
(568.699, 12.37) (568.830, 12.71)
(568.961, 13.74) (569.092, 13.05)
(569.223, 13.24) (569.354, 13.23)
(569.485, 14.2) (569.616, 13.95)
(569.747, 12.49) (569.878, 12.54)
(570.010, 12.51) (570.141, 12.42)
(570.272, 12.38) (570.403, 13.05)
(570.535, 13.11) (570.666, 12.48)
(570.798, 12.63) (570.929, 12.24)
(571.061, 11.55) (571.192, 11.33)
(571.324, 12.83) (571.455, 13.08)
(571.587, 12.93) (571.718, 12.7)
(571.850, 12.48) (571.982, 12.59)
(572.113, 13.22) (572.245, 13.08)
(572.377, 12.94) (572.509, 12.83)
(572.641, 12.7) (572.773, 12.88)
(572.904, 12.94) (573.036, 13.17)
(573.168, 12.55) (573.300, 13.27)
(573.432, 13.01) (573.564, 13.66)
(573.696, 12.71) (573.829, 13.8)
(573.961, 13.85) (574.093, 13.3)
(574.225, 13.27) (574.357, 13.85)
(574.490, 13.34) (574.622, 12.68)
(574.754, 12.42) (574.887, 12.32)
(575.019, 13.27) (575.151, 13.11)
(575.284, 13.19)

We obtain 0.08 nm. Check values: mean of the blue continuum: 12.9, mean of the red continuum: 13.3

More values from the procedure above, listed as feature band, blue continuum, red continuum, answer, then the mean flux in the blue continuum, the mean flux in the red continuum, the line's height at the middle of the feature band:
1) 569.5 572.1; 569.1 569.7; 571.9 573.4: 0.128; 13.6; 12.9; 13.3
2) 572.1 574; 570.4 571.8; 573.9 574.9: -0.029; 12.5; 13.2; 12.9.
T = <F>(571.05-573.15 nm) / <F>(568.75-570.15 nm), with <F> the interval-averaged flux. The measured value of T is 0.97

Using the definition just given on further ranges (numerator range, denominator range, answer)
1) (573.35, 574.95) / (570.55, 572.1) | 1.05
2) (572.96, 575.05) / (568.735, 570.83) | 1.01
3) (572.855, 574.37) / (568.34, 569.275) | 1.02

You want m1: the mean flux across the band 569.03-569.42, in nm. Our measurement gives 13.2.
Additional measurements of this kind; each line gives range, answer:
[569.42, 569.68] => 14.1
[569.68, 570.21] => 12.5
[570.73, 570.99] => 12.4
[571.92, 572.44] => 13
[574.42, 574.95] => 12.7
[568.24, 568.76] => 12.9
